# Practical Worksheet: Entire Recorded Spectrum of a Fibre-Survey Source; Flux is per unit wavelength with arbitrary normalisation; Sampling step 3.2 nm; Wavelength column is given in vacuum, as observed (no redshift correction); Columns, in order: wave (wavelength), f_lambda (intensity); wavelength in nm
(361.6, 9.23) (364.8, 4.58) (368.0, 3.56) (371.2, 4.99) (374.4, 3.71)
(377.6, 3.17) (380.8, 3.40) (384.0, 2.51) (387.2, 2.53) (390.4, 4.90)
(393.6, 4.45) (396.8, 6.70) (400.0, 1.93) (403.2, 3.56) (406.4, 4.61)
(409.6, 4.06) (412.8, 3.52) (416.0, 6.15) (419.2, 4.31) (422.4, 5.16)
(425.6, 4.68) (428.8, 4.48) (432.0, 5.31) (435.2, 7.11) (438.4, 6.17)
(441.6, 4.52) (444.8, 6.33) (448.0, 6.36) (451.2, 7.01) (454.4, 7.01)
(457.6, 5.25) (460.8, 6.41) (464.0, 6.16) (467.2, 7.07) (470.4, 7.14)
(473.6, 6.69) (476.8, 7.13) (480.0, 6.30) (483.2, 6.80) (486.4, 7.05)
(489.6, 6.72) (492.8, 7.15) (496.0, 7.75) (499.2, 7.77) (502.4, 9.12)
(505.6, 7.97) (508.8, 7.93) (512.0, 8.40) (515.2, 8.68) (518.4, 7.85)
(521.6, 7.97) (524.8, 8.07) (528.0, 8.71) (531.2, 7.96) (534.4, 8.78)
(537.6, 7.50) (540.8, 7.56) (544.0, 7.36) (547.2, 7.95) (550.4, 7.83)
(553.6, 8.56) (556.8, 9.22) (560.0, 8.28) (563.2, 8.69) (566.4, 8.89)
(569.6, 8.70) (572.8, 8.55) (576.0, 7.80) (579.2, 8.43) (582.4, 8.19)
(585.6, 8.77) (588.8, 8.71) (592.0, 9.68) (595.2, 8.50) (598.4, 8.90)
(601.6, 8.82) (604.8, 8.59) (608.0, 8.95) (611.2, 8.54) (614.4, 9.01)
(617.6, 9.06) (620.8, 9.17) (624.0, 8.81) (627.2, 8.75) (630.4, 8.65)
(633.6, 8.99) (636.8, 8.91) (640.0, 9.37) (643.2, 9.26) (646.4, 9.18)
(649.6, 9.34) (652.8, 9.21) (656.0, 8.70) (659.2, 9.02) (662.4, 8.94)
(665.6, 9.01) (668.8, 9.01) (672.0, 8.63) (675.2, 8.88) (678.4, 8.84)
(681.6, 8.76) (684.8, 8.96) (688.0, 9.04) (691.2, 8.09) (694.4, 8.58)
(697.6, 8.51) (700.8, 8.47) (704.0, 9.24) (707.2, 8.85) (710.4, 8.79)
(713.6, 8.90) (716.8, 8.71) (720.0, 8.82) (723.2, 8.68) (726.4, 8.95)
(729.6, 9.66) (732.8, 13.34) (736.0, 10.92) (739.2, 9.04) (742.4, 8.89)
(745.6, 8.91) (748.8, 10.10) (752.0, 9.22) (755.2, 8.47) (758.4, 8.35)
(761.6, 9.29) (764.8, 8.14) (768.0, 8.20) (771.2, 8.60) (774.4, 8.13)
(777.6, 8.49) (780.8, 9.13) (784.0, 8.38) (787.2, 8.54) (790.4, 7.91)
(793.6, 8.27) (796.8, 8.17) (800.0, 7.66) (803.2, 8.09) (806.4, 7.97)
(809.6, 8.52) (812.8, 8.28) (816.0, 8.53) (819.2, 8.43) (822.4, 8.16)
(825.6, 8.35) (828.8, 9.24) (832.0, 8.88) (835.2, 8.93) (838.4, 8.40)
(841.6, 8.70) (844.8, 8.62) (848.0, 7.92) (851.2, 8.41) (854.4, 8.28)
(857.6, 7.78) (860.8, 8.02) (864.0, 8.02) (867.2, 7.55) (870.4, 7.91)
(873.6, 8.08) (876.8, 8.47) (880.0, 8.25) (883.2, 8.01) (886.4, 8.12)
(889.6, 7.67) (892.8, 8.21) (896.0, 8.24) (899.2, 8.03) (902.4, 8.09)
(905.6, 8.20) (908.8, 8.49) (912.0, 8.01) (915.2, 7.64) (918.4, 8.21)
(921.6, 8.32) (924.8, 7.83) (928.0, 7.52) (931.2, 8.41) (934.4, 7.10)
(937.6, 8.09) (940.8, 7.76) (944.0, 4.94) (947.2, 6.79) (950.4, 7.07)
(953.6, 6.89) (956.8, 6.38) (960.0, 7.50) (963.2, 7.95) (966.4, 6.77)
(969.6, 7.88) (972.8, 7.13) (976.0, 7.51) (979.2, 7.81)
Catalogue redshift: 0.12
